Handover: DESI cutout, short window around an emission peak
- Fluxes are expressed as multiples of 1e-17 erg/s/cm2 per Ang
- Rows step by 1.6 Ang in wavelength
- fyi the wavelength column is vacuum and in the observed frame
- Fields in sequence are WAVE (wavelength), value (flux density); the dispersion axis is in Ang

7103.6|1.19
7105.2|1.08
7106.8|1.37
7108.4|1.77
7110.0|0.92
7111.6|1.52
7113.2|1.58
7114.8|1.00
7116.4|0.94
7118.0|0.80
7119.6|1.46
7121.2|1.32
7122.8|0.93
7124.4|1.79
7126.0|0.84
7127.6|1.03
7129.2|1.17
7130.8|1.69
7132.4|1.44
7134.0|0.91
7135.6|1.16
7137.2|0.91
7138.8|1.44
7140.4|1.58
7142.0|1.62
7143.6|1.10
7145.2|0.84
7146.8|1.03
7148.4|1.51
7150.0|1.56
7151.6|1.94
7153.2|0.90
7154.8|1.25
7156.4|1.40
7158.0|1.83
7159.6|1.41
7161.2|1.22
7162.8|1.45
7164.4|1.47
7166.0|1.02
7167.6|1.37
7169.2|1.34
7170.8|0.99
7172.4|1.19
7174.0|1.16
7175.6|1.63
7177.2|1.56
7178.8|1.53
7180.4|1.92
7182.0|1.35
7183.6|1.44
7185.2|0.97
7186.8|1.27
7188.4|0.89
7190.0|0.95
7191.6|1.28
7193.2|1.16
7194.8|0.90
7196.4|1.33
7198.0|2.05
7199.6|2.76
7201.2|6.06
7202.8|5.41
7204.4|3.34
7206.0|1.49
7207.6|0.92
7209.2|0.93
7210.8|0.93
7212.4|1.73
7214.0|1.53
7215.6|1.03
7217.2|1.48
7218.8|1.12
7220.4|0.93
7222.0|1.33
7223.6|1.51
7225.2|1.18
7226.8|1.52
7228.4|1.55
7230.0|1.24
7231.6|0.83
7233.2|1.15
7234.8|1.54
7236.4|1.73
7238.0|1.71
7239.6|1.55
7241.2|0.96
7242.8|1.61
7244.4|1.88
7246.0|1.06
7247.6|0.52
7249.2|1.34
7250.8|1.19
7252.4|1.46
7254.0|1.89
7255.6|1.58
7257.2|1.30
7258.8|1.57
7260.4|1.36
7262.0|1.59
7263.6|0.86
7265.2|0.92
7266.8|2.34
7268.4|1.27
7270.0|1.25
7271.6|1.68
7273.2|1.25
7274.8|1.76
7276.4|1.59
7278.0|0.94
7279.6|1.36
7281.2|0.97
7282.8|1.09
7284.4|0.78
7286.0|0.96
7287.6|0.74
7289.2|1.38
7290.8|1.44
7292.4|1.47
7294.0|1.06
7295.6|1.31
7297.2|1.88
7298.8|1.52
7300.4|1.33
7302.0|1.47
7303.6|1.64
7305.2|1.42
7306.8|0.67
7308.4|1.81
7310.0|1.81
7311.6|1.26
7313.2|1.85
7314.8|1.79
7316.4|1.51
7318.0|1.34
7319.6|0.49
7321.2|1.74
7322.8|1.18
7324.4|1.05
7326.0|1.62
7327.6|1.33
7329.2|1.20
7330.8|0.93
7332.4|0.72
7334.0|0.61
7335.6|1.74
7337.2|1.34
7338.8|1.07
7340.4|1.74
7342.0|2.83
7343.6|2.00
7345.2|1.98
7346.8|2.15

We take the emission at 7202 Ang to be Hbeta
